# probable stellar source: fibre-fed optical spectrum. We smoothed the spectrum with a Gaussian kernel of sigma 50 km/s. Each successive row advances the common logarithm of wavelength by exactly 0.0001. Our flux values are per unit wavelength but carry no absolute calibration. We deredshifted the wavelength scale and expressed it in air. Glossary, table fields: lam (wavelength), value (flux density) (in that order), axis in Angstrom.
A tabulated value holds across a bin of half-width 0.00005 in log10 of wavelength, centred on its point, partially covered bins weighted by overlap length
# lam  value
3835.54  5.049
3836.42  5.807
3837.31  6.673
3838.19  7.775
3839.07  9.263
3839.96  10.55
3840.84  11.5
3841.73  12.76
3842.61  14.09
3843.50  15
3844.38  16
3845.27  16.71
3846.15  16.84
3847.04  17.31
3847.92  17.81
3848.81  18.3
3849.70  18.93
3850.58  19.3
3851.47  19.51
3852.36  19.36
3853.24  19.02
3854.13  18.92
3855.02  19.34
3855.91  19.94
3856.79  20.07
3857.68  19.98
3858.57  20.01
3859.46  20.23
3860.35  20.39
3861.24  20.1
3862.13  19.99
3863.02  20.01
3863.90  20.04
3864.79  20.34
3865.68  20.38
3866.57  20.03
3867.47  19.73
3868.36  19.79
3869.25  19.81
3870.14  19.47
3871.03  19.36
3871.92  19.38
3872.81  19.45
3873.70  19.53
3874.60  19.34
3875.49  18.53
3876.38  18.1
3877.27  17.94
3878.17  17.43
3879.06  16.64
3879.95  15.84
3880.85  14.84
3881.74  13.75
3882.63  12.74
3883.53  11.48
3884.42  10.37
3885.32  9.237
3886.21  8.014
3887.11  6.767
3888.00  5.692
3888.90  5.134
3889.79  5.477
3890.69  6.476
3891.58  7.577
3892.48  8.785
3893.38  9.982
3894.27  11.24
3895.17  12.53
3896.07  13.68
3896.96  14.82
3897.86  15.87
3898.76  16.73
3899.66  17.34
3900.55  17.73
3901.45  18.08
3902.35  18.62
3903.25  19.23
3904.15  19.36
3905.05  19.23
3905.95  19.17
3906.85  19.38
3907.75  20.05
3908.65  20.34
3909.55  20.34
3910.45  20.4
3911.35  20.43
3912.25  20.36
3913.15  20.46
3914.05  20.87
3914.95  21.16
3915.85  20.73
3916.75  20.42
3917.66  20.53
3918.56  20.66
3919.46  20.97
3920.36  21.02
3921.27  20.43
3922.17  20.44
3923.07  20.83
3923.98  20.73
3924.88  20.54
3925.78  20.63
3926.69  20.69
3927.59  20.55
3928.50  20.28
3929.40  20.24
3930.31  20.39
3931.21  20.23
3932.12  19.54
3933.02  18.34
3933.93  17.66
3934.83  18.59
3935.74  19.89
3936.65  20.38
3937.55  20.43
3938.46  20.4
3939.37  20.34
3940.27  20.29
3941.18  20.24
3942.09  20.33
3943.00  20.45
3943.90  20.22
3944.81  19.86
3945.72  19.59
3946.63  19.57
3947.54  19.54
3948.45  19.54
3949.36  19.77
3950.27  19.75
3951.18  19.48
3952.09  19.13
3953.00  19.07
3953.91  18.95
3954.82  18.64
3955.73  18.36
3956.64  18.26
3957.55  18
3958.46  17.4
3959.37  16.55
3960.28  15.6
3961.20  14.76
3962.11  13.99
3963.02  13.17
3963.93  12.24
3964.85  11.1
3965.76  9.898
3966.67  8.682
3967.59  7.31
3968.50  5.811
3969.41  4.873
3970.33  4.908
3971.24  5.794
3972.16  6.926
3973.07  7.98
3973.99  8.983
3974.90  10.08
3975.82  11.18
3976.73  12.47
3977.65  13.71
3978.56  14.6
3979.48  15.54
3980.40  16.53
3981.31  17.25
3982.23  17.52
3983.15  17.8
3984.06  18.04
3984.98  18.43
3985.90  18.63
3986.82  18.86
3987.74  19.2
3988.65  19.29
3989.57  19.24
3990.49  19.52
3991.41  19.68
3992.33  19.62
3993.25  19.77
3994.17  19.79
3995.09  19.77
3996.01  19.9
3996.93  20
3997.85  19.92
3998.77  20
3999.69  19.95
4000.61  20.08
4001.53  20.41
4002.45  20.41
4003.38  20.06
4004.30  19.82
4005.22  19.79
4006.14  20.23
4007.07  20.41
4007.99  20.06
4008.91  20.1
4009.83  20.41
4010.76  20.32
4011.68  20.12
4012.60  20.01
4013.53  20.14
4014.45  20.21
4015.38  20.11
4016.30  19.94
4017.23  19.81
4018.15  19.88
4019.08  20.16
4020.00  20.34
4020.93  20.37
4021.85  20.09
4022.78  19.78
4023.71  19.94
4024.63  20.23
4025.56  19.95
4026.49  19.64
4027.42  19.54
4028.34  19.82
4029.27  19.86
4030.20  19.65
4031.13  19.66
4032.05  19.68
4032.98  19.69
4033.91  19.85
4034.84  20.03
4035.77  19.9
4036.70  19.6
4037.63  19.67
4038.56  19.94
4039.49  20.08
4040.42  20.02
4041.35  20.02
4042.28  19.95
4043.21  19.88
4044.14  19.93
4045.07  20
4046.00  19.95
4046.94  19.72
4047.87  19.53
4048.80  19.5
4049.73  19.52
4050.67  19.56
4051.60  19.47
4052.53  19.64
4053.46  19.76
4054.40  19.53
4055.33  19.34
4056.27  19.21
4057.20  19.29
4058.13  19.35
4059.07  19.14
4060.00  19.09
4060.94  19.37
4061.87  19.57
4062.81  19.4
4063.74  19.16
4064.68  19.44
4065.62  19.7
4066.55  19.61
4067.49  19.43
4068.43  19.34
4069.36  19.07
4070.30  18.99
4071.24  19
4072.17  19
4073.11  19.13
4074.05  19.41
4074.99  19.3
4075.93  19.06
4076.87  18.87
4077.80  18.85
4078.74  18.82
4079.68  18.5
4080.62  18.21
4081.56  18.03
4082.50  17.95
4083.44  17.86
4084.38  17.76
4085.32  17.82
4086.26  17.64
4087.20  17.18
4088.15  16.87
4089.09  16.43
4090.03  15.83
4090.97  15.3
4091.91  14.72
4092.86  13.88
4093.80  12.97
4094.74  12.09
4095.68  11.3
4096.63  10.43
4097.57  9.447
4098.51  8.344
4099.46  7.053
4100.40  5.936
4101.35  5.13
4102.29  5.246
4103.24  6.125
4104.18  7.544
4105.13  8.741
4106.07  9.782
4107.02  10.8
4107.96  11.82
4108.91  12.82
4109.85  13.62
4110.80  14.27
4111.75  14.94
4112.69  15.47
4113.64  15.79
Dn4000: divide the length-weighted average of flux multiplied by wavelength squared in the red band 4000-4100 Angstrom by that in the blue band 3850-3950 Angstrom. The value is 1.12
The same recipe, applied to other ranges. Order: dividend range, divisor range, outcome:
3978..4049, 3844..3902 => 1.30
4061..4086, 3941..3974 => 1.34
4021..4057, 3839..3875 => 1.18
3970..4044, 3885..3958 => 1.08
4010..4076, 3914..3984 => 1.22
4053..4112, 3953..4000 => 1.09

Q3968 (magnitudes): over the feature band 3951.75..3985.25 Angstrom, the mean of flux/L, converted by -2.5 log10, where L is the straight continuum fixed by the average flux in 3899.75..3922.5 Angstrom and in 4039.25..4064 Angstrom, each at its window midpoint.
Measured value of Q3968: 0.421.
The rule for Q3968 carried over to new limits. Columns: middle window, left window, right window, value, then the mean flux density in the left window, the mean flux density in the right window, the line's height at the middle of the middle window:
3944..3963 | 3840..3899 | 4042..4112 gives -0.13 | 15.9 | 16.4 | 16.1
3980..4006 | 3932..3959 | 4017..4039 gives 0.02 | 19.4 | 19.9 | 19.7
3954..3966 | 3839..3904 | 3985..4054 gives 0.18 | 16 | 19.8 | 18.3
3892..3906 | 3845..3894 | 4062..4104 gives 0.04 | 16.3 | 15.7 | 16.2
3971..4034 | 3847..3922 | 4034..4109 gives -0.09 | 17.3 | 16.8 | 17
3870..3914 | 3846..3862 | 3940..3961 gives 0.24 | 19.2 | 19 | 19.1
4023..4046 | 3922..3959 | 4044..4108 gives -0.14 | 19.7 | 16.4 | 17.4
